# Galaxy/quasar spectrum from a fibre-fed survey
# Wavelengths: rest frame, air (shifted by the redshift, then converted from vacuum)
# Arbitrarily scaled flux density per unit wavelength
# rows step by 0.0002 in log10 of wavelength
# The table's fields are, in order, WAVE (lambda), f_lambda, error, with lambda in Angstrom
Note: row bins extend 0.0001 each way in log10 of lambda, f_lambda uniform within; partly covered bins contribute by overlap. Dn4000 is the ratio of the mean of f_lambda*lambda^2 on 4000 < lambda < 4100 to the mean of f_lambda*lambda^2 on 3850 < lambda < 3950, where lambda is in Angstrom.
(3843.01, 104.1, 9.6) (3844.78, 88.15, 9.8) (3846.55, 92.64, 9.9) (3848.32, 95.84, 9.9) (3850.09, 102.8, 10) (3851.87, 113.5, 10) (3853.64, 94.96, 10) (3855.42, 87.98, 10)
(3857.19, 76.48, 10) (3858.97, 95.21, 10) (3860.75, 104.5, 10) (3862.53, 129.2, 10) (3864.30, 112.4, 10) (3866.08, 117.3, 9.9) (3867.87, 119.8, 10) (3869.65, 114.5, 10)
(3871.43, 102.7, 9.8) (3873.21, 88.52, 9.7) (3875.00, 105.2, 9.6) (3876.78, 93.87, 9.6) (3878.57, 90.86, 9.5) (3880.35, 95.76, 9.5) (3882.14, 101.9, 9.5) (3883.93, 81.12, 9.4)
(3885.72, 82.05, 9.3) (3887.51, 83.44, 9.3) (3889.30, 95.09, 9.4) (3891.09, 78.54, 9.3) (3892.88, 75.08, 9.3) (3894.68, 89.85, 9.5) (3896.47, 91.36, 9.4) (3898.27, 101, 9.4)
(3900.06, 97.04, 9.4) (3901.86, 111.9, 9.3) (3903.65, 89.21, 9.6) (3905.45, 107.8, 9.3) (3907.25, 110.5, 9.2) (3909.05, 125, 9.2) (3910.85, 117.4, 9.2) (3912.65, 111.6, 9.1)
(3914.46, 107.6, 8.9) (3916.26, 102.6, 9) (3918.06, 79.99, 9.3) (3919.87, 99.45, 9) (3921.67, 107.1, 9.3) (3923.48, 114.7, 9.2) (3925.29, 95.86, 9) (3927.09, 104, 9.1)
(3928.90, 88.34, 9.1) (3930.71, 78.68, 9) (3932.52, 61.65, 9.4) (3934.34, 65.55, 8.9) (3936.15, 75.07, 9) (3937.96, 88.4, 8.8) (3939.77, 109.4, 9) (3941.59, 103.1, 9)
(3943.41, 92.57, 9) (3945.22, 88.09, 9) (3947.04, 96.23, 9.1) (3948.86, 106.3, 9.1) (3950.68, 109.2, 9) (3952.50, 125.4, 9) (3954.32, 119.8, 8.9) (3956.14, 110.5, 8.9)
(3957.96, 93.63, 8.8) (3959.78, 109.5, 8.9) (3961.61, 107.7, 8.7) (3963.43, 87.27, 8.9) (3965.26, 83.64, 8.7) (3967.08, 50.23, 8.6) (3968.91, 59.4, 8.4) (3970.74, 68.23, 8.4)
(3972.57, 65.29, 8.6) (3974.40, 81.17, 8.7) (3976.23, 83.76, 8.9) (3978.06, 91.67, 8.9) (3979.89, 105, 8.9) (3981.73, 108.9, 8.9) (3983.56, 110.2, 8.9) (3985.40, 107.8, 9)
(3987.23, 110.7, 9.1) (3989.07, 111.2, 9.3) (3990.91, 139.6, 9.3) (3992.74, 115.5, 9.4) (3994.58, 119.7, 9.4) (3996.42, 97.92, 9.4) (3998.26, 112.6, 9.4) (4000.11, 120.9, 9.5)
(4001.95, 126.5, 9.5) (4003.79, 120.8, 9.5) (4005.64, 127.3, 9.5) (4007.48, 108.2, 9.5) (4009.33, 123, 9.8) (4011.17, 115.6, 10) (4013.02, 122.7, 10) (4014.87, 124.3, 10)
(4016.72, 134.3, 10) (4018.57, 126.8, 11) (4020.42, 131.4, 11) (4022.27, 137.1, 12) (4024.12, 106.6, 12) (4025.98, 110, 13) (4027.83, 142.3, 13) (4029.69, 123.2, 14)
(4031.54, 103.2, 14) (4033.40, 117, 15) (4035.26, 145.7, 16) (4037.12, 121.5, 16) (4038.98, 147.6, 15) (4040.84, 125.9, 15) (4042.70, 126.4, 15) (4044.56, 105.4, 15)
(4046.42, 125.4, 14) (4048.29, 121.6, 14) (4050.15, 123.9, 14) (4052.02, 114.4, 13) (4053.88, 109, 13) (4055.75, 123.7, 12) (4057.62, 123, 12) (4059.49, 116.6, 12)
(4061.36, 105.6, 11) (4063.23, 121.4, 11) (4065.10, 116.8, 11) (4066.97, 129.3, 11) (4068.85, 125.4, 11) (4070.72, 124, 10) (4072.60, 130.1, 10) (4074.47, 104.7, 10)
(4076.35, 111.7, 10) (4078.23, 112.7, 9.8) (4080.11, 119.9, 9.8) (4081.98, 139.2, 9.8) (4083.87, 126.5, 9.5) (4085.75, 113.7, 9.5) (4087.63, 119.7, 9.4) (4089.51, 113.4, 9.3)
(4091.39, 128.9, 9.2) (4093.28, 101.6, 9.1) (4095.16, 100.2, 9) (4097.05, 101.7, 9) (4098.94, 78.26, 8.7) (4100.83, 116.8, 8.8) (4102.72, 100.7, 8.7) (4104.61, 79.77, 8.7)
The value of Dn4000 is 1.33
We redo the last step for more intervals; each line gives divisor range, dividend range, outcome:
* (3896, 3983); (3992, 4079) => 1.33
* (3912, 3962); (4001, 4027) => 1.30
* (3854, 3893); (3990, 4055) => 1.35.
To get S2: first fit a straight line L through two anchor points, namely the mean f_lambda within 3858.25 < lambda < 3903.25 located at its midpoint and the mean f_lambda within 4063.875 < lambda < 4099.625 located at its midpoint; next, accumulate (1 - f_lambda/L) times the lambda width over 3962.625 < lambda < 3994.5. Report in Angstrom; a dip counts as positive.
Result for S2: 4.0 Angstrom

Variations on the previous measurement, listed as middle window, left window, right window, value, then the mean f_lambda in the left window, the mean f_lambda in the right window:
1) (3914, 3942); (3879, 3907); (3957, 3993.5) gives 0.35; 92.5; 94.5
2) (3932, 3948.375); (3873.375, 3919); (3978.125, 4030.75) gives 2.80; 96.9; 119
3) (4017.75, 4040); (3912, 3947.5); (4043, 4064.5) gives -2.63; 93.3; 118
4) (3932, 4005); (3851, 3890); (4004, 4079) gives 8.74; 99.4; 122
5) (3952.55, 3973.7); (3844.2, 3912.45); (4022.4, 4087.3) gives 4.10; 99.1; 121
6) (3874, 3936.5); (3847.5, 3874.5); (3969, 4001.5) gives 5.02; 104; 102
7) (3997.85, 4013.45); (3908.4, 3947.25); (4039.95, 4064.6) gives -1.39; 95.8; 119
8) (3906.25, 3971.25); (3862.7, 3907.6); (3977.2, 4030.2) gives 6.51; 97.8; 118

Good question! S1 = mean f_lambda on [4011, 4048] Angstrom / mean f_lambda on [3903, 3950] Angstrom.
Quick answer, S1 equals 1.28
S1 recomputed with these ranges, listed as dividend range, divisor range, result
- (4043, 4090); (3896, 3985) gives 1.24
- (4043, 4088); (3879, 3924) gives 1.22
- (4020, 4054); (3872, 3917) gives 1.27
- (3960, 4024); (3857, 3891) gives 1.08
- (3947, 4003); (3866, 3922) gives 1.02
